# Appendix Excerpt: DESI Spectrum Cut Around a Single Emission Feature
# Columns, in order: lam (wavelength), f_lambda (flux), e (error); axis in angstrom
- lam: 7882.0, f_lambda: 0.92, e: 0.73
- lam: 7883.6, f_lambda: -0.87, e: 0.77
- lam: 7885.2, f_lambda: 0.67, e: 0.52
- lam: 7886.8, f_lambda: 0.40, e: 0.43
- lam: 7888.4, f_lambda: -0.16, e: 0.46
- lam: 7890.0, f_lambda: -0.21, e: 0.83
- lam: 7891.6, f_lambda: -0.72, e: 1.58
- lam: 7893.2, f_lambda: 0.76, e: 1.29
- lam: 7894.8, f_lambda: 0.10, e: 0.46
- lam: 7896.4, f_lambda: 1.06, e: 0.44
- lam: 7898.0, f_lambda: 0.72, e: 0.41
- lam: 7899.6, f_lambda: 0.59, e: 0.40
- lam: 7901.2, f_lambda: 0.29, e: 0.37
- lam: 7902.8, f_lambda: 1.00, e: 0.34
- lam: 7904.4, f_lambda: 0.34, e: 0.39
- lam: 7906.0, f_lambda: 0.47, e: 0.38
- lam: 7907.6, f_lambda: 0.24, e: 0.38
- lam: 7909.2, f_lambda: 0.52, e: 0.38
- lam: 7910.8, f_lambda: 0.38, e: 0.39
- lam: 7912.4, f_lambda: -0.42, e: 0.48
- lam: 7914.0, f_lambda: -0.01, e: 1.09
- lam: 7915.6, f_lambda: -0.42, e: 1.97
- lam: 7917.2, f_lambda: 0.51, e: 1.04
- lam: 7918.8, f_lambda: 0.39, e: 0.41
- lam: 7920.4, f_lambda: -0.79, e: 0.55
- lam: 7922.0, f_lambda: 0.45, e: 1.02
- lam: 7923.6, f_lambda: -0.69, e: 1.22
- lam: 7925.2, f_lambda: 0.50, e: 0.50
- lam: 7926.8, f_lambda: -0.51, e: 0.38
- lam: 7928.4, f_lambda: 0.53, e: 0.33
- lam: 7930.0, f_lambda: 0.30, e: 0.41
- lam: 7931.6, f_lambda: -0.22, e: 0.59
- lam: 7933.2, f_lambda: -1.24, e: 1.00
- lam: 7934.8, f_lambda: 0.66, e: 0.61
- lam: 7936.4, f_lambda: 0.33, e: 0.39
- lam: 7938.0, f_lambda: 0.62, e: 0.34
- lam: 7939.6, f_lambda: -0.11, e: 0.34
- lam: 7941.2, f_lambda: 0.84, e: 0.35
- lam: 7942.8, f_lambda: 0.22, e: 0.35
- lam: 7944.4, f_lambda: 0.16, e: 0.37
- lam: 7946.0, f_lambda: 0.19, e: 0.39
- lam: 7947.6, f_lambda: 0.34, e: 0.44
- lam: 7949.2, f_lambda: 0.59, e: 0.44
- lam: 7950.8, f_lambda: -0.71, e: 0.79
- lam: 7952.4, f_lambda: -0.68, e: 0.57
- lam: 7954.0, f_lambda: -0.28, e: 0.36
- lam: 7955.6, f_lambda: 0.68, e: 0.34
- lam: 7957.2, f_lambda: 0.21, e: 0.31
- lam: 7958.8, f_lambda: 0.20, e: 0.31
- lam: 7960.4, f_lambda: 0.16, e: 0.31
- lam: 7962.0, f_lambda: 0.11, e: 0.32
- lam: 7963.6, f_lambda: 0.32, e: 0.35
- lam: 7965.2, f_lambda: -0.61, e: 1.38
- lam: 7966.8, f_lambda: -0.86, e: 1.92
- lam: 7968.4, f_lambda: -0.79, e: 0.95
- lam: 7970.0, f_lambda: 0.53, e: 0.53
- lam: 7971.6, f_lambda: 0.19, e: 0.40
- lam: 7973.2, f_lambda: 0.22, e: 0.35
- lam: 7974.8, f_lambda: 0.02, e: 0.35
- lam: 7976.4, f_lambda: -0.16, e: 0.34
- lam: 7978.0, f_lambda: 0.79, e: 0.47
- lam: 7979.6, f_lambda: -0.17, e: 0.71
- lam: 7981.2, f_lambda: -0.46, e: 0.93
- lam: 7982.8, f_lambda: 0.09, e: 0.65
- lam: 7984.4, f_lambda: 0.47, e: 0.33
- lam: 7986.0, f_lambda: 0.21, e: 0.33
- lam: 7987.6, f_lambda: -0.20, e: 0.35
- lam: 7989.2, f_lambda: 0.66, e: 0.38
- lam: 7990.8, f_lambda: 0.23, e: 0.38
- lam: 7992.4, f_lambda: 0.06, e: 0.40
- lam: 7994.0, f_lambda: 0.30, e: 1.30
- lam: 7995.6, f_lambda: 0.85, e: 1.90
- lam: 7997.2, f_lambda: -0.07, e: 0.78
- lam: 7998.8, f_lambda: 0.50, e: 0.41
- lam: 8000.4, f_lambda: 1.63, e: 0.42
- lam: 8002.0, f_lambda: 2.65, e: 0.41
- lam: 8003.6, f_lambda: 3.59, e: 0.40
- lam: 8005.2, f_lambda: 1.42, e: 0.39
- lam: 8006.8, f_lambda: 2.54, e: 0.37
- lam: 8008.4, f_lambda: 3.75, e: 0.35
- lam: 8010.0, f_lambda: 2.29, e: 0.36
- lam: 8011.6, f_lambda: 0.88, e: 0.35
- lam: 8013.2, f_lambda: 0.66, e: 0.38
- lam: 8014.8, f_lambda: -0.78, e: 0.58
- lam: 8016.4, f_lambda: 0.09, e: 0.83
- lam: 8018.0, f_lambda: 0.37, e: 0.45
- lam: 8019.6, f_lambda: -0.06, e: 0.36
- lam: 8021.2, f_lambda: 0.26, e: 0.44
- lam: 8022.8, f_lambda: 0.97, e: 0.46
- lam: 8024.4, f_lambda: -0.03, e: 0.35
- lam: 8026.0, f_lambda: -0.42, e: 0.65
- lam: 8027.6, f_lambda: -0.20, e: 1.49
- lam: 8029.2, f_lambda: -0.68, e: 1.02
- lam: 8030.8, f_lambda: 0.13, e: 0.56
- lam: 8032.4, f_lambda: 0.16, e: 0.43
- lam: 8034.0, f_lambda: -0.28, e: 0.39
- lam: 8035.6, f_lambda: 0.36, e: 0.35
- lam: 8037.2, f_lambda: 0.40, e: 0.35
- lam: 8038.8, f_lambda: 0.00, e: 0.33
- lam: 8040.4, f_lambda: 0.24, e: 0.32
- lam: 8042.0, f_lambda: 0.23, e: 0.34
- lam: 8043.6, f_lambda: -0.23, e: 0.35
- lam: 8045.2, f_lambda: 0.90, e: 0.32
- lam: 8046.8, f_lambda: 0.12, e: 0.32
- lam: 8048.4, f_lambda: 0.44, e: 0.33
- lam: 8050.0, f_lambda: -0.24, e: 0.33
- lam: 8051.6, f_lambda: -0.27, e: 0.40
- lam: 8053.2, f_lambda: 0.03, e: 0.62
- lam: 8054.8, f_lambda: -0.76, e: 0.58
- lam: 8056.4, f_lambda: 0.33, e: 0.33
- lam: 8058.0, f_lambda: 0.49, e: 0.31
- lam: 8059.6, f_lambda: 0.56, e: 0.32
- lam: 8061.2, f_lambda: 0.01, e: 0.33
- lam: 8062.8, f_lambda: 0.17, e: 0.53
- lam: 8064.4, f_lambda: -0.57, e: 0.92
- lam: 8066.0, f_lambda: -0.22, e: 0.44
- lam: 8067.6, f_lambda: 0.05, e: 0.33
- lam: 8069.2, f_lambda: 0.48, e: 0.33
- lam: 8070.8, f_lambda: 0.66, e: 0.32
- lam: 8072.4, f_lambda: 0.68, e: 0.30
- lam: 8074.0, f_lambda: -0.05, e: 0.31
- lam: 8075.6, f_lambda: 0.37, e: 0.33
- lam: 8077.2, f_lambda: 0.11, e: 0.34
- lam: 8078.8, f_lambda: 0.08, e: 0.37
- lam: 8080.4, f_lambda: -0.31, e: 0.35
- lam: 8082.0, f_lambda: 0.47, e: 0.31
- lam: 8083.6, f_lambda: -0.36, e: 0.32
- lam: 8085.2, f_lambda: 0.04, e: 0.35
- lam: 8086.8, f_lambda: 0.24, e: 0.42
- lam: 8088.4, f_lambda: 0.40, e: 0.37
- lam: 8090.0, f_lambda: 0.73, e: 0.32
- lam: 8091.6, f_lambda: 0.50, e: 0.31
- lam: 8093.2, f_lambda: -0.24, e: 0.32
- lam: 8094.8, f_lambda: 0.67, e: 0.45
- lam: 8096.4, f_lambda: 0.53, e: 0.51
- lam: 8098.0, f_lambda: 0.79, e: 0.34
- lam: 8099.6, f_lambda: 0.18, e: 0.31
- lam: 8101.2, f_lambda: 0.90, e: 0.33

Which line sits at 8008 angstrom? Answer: [O II] 3727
